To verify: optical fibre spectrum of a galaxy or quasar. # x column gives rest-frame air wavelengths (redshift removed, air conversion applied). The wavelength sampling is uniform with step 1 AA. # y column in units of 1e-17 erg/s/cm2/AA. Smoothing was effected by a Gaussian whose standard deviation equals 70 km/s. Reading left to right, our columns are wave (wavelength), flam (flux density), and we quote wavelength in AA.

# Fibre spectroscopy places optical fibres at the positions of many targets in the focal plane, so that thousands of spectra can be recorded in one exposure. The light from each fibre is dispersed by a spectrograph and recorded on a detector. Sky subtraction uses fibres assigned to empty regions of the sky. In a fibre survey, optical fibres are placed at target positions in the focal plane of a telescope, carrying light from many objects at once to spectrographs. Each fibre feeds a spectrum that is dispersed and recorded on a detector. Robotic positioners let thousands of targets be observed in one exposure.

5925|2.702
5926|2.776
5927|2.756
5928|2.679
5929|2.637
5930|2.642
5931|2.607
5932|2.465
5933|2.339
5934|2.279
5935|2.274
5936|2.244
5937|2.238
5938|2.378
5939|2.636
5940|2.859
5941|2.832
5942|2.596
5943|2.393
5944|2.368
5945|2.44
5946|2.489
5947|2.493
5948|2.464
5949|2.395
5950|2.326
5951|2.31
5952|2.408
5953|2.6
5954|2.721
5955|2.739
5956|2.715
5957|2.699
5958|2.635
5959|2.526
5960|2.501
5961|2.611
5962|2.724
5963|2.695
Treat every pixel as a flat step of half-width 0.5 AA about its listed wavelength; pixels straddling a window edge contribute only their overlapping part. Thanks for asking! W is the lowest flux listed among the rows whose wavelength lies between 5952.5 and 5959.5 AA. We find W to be 2.526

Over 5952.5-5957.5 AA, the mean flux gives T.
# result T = 2.69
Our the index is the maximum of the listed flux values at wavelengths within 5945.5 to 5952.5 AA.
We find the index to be 2.493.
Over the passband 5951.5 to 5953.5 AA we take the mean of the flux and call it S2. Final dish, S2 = 2.5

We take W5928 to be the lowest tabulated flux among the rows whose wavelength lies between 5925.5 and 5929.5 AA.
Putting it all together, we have 2.637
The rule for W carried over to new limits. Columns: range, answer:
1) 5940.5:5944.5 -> 2.368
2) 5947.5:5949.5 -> 2.395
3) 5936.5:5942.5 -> 2.238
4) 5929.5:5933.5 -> 2.339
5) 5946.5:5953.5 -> 2.31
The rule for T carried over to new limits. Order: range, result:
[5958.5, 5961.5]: 2.55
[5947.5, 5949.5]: 2.43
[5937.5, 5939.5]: 2.51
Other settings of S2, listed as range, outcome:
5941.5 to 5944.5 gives 2.45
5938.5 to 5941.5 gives 2.78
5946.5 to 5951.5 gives 2.4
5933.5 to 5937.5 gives 2.26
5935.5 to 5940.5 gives 2.47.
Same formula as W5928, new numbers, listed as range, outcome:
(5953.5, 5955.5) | 2.721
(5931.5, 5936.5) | 2.244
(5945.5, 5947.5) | 2.489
